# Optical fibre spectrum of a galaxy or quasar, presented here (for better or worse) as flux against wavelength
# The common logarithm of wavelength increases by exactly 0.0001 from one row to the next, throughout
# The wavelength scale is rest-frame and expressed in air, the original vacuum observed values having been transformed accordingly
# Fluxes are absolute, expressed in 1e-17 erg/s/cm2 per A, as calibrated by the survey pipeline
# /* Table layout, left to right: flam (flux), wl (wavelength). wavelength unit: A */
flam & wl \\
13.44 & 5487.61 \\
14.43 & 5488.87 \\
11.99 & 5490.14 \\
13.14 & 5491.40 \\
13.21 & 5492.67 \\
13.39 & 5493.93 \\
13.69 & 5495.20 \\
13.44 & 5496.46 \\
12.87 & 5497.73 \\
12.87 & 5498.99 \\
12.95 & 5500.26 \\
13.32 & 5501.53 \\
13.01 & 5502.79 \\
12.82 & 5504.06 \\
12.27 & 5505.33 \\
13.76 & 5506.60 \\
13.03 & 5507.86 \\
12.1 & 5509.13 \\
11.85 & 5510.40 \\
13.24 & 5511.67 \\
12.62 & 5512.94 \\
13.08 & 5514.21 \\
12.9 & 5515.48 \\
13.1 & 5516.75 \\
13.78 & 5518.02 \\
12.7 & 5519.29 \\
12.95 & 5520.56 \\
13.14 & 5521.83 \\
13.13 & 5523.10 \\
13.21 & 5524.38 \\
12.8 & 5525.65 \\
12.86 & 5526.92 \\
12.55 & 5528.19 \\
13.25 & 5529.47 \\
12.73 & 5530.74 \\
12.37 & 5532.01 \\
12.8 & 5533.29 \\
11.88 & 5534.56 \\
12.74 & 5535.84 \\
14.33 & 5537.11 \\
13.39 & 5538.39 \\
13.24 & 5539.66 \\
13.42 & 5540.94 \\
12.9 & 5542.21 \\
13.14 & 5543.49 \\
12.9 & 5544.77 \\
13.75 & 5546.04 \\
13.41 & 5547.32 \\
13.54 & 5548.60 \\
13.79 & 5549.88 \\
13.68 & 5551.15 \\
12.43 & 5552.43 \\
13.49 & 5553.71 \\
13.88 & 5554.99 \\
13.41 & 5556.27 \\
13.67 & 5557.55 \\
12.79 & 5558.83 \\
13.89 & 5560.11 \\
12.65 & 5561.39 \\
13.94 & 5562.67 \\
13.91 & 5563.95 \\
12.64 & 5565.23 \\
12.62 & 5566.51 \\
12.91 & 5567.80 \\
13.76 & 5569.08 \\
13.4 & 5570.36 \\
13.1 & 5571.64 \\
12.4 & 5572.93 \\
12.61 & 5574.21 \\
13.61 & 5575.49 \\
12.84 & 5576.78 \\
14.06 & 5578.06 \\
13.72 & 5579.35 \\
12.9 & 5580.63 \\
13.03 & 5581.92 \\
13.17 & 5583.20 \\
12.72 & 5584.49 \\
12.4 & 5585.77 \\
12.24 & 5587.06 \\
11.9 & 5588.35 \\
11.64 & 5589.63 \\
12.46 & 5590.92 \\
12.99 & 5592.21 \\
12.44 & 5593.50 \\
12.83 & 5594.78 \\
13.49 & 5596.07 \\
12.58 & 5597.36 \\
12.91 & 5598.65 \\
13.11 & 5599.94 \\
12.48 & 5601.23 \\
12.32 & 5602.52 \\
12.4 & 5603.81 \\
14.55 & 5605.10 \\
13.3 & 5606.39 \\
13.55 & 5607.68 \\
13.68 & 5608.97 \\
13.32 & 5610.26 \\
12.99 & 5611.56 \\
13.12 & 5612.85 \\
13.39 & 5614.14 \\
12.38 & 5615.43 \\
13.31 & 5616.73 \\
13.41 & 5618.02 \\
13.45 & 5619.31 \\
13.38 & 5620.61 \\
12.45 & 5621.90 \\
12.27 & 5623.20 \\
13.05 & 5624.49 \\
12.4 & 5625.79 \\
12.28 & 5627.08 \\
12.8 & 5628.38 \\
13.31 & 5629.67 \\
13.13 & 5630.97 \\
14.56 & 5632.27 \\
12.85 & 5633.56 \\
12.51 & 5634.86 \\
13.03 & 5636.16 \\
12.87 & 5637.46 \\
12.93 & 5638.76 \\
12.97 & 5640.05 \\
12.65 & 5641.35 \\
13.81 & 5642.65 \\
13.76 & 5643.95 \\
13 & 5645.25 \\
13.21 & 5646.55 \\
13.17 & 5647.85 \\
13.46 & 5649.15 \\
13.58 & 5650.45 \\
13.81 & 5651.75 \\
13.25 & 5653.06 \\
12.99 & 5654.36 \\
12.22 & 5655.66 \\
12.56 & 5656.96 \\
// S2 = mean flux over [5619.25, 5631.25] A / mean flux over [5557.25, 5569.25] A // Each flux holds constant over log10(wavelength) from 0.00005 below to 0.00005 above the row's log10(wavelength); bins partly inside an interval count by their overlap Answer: 0.97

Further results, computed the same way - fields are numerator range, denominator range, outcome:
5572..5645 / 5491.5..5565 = 0.99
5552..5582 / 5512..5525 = 1.01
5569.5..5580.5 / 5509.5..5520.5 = 1.03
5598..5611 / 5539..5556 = 0.99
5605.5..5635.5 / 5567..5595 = 1.02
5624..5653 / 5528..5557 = 1.00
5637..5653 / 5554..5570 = 0.99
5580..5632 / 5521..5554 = 0.98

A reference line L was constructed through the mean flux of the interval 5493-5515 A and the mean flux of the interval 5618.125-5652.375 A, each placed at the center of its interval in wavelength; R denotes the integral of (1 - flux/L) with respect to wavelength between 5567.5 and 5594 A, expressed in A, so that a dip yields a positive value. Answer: 0.4 A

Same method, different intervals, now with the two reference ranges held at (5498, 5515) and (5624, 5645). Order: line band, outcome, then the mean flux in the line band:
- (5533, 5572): -1.1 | 13.3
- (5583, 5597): 0.5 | 12.6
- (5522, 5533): 0.0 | 12.9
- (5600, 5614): -0.2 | 13.2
